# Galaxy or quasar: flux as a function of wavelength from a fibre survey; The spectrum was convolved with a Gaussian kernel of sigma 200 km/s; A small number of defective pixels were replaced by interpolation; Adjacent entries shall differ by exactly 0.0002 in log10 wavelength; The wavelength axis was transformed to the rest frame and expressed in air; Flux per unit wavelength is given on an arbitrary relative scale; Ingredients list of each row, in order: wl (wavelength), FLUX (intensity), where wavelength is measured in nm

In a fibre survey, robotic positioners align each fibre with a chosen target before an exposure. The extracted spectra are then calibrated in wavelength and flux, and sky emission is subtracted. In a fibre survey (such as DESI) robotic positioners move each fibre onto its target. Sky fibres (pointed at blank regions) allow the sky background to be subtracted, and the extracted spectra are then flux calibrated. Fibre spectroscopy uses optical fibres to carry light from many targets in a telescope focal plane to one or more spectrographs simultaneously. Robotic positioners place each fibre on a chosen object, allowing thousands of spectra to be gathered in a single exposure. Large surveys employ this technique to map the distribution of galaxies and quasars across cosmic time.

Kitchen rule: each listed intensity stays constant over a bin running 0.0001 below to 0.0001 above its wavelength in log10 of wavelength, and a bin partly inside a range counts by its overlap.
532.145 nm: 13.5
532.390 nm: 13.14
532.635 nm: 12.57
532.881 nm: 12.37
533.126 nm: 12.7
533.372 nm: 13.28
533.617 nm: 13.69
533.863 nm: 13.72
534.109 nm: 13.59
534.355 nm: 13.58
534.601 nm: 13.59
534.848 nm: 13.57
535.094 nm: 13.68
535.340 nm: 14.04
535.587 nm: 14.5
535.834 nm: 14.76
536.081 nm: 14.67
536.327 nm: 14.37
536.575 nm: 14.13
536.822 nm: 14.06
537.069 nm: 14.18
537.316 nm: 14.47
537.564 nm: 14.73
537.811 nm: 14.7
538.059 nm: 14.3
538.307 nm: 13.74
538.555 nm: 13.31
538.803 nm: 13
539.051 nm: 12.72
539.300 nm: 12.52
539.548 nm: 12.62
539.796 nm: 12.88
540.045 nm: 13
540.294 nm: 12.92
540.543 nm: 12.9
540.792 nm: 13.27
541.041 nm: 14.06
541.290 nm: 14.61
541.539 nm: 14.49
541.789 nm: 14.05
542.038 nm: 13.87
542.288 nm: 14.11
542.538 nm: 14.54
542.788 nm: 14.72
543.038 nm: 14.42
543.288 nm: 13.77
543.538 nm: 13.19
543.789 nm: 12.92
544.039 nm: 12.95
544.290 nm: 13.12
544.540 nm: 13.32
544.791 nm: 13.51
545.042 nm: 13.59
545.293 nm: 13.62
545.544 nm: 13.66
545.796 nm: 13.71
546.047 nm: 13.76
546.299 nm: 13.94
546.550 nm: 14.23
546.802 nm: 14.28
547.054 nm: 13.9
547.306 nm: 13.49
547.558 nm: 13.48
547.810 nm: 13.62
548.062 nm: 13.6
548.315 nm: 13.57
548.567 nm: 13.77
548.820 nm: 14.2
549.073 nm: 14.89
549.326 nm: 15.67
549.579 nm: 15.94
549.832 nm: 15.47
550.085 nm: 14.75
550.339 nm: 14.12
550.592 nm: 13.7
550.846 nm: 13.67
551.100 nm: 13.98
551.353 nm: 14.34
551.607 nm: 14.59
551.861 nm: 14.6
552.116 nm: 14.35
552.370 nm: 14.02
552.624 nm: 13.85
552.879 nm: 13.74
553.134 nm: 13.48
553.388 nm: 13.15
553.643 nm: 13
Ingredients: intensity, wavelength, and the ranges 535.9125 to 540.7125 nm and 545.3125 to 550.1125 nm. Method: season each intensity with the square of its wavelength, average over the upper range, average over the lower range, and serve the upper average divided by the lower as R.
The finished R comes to 1.08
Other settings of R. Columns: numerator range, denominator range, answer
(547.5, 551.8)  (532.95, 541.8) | 1.09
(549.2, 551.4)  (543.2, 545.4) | 1.12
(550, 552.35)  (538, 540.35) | 1.14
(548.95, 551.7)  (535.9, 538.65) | 1.08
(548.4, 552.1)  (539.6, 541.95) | 1.11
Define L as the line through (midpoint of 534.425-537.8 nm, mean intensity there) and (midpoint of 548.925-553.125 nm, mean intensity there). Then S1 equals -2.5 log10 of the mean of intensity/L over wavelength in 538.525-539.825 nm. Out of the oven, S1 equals 0.117 mag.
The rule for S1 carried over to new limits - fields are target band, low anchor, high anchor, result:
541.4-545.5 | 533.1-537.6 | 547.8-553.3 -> 0.03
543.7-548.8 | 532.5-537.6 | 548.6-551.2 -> 0.06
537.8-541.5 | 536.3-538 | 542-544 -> 0.06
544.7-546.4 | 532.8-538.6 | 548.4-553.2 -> 0.04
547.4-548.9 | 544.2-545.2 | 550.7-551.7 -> 0.01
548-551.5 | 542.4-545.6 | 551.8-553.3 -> -0.04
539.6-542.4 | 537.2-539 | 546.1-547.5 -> 0.03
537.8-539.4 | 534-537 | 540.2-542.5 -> 0.04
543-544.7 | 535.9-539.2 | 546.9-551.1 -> 0.06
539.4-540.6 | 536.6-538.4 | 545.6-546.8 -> 0.11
